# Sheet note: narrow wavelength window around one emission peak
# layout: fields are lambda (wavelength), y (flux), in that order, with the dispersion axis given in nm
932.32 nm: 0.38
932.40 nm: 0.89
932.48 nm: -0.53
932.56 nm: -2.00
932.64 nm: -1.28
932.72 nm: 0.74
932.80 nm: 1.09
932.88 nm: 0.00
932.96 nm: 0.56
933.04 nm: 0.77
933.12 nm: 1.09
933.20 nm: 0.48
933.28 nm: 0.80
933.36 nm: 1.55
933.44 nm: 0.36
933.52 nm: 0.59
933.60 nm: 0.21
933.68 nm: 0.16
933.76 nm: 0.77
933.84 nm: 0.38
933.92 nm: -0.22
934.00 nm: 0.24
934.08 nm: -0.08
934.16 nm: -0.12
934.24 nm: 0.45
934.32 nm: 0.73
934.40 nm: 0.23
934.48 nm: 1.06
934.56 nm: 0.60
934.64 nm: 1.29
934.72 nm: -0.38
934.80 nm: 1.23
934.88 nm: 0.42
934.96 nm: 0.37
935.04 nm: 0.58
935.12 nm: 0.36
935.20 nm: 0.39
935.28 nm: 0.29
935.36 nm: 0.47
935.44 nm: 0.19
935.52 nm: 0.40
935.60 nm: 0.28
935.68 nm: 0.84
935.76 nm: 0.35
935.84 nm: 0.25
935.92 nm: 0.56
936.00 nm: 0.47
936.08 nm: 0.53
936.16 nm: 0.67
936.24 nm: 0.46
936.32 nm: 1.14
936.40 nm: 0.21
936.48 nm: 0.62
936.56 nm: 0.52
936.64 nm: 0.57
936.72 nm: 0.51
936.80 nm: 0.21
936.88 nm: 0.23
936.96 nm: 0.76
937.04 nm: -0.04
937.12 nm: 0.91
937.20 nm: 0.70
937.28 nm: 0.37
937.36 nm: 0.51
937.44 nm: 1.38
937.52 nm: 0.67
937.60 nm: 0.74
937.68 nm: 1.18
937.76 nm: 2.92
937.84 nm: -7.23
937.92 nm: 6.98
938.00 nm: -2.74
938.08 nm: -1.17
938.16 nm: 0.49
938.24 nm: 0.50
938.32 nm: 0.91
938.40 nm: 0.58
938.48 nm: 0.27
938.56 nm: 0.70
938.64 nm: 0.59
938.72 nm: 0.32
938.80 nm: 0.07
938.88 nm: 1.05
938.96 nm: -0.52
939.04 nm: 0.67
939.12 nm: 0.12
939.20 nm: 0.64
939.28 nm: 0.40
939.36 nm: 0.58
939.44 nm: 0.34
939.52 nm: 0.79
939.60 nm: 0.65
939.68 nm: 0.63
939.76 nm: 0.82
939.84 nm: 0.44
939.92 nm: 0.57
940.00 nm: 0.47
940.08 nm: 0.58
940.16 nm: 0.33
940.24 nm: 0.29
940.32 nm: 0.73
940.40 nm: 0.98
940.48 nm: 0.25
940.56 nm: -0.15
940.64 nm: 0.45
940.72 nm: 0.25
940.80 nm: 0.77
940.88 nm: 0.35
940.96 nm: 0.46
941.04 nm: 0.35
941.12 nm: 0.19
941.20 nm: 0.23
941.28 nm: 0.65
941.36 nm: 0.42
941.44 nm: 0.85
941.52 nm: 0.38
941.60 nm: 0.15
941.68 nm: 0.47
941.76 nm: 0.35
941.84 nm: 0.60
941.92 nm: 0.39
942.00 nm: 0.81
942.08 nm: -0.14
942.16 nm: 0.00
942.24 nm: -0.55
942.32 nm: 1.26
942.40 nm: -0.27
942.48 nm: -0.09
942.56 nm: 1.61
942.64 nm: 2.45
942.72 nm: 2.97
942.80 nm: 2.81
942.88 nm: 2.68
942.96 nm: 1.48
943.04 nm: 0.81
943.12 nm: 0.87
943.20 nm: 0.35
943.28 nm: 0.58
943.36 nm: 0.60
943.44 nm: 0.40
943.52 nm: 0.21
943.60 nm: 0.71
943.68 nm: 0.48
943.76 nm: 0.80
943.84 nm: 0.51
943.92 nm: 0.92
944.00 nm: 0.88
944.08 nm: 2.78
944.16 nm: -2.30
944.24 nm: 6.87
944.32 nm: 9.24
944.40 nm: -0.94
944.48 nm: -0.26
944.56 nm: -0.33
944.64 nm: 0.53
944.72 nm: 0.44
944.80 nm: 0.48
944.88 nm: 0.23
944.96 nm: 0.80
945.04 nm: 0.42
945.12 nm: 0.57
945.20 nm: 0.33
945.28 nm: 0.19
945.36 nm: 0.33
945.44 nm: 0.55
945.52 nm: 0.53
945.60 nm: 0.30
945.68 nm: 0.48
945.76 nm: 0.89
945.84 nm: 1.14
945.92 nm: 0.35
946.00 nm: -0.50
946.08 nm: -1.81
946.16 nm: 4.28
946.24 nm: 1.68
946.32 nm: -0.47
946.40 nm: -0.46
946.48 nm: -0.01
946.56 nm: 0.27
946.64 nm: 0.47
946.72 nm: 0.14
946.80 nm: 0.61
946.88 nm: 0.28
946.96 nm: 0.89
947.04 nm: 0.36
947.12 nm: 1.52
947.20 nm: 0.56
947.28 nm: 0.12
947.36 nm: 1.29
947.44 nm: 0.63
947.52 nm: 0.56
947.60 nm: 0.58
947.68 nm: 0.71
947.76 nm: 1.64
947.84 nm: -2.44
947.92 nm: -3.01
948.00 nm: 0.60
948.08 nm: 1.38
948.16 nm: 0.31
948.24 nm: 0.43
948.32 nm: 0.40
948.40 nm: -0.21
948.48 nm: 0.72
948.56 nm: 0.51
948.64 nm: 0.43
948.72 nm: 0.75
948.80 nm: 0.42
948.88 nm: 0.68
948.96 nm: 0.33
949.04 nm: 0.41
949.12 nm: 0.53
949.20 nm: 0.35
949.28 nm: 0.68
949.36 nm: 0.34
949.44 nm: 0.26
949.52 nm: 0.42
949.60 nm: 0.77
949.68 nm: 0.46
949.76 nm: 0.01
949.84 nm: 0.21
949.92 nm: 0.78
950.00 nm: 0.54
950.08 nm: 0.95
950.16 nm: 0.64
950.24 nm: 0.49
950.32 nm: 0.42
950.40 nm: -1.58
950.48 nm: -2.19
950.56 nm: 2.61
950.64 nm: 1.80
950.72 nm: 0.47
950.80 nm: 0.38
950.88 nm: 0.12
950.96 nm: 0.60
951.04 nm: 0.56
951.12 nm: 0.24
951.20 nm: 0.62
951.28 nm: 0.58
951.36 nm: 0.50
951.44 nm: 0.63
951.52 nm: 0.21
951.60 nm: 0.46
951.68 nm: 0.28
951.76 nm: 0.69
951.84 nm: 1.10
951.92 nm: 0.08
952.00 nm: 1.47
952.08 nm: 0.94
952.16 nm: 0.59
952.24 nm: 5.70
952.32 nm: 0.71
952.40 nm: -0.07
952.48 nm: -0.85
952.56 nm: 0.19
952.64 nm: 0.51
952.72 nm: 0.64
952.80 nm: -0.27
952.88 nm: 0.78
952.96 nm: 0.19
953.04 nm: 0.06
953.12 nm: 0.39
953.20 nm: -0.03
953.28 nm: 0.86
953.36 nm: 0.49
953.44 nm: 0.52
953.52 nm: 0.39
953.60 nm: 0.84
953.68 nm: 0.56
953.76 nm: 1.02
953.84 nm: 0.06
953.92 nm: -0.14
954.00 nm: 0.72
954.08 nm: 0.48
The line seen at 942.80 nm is H-beta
